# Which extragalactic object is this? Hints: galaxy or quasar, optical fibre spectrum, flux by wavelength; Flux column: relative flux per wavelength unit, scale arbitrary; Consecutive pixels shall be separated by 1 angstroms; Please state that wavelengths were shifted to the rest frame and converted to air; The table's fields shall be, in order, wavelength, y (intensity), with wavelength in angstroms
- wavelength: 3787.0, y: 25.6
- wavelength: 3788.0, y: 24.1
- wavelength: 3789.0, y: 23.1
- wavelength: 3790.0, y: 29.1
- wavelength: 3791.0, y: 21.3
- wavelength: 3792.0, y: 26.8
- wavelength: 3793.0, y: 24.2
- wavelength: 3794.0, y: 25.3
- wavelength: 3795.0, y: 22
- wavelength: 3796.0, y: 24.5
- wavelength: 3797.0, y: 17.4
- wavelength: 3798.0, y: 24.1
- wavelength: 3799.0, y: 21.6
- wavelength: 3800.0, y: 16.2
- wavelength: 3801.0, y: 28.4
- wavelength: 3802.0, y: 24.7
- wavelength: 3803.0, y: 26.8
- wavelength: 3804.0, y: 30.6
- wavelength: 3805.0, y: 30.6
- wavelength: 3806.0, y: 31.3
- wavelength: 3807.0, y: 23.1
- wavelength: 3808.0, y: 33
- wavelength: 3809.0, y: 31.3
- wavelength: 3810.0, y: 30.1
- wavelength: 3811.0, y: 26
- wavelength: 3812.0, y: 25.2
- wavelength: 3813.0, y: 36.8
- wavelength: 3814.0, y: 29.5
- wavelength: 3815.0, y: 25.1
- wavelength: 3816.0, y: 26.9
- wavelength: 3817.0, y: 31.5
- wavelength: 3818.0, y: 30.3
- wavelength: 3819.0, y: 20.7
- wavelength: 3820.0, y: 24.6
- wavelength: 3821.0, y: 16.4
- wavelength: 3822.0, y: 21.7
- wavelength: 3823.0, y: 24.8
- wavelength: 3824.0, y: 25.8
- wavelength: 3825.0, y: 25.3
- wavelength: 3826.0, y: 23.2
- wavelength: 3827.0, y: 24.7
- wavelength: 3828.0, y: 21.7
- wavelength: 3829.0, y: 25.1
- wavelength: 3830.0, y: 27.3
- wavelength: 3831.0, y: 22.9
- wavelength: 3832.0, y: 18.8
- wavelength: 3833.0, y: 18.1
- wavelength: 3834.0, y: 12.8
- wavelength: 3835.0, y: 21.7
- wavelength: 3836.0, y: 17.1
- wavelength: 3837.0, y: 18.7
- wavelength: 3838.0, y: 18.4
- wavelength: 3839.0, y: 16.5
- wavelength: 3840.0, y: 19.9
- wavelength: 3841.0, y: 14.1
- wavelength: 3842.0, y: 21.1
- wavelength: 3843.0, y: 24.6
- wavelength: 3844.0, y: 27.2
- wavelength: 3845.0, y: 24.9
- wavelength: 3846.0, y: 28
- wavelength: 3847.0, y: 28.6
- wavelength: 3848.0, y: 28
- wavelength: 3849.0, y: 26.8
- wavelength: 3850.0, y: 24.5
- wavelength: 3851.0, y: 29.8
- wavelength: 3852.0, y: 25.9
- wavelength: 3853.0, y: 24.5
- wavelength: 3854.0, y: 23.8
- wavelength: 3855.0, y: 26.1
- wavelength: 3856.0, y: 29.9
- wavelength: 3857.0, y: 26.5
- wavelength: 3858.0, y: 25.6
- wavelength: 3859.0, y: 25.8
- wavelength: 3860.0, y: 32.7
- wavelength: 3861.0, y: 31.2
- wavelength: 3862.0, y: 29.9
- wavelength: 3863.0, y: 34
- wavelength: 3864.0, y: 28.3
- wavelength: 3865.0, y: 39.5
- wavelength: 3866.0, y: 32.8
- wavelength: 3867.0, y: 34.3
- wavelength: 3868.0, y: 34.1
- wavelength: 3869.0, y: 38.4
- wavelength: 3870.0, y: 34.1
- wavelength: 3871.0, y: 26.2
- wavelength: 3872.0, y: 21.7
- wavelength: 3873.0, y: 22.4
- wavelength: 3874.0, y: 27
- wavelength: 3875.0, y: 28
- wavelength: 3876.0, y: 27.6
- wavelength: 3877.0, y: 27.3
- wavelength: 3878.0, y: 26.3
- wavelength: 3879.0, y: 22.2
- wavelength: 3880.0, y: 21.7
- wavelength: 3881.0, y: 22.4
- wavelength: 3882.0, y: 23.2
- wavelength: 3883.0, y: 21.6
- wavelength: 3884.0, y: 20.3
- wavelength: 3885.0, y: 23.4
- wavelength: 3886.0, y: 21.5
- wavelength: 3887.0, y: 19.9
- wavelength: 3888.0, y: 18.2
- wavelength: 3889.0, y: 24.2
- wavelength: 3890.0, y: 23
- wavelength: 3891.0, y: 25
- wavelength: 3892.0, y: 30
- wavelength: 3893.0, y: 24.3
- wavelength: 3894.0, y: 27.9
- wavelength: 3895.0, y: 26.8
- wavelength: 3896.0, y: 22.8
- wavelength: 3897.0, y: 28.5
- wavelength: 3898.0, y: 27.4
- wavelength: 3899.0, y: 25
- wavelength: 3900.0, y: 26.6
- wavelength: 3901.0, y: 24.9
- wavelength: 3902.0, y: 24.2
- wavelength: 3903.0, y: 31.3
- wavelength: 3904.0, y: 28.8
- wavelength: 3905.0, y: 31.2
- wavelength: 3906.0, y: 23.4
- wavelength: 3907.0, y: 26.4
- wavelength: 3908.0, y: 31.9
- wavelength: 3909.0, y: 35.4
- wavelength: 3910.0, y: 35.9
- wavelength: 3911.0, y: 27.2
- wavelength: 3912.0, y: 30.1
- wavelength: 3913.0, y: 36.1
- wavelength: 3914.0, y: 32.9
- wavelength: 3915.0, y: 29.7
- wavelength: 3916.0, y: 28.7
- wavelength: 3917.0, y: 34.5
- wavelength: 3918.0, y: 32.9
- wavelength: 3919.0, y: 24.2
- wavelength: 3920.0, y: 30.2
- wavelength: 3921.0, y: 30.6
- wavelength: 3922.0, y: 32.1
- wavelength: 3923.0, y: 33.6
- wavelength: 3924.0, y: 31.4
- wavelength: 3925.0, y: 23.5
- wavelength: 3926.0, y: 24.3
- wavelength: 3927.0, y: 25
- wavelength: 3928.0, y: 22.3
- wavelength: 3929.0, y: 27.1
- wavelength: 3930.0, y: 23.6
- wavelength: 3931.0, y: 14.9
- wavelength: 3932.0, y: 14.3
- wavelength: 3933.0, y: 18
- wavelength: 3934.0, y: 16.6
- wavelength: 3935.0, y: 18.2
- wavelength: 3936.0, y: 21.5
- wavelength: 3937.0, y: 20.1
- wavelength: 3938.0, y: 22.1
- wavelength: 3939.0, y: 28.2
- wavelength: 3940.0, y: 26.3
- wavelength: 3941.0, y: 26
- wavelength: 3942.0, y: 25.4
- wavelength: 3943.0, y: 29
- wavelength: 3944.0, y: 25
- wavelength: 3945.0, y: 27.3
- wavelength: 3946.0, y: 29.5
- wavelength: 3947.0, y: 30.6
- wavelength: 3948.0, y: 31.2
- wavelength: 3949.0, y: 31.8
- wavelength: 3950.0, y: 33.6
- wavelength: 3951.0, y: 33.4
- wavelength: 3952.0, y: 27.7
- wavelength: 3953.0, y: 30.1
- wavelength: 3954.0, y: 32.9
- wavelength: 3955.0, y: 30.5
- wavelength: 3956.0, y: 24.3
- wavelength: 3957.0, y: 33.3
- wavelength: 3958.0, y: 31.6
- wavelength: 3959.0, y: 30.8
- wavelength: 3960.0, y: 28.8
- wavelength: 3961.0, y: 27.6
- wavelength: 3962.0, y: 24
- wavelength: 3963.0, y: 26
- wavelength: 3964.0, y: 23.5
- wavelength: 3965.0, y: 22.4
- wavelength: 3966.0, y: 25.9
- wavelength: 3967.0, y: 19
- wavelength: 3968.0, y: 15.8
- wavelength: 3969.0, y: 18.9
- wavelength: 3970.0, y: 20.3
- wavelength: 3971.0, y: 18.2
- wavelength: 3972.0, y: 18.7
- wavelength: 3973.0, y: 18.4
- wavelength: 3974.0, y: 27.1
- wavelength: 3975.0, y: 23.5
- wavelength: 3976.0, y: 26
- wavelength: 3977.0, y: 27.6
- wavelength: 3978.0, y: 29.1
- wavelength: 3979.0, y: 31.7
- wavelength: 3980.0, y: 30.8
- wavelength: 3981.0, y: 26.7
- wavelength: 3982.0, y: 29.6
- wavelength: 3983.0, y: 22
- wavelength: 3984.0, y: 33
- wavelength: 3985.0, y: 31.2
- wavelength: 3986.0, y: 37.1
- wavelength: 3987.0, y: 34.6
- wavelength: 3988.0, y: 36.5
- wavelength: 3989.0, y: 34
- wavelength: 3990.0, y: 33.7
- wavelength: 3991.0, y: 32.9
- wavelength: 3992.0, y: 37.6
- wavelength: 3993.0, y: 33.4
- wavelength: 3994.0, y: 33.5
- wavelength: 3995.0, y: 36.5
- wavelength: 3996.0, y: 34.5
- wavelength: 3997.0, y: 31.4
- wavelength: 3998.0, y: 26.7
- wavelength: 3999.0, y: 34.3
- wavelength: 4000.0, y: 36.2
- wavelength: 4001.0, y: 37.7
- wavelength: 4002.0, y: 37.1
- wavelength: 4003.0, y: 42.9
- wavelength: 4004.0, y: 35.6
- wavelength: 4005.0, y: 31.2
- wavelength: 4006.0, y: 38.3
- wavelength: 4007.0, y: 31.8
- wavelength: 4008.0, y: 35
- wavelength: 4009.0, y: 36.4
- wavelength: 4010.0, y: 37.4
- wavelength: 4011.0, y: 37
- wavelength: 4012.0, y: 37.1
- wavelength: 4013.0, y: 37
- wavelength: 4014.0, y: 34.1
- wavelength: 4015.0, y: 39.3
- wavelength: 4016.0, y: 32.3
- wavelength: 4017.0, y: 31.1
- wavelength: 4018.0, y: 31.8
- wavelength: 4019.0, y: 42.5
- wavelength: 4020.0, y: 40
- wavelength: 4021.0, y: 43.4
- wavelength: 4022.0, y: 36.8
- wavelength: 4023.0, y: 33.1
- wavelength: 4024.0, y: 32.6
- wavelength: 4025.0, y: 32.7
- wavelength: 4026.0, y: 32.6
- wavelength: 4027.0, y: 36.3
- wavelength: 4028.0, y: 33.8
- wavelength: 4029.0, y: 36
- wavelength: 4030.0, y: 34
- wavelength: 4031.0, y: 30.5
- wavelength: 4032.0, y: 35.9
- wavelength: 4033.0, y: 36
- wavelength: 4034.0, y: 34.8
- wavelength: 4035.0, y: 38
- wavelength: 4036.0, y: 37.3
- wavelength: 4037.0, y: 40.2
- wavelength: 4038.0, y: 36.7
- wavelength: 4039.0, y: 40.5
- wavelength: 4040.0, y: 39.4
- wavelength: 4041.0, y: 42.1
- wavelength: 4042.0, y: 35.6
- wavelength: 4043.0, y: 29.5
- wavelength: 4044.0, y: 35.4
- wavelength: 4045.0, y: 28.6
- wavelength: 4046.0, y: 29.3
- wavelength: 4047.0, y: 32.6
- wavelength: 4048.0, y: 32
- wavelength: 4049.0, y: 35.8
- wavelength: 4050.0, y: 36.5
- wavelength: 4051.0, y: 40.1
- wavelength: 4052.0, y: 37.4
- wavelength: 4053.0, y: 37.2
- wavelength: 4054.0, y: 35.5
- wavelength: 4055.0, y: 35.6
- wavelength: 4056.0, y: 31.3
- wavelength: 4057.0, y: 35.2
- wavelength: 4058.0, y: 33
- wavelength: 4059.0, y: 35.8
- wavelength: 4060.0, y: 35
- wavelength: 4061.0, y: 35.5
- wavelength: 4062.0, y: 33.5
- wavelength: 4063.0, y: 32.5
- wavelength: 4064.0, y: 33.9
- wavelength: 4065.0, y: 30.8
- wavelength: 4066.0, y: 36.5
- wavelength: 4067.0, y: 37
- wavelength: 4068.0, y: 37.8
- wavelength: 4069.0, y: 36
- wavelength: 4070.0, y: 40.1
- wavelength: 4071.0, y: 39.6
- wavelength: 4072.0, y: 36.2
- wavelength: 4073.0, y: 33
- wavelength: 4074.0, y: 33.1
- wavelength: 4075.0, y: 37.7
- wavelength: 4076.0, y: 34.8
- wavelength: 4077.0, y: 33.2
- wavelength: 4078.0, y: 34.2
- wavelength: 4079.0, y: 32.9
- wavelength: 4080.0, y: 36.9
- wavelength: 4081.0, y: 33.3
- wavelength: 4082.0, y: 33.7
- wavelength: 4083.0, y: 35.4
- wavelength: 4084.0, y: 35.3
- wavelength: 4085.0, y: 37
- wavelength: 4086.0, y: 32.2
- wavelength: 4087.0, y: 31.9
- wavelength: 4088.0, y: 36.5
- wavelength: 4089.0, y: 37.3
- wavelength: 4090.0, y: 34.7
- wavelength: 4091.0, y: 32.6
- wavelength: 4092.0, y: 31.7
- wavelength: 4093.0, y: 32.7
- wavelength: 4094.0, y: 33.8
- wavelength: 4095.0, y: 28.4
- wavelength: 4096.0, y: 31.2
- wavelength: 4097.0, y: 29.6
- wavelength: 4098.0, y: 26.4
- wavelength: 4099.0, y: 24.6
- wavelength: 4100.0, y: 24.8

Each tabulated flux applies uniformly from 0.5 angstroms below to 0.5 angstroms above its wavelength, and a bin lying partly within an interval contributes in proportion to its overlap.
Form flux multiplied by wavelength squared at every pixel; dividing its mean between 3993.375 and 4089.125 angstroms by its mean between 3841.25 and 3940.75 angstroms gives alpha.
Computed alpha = 1.43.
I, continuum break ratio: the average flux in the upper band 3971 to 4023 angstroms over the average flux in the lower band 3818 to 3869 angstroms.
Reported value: 1.31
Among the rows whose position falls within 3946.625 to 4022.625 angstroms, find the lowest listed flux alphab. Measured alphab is 15.8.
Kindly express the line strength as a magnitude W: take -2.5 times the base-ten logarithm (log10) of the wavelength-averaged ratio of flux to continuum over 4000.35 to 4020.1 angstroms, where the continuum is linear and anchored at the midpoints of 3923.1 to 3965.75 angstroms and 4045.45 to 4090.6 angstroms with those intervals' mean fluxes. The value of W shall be -0.17 mag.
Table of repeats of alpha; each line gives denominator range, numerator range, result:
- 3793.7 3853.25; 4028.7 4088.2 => 1.62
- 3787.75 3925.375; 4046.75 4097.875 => 1.46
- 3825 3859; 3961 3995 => 1.27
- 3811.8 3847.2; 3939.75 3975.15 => 1.21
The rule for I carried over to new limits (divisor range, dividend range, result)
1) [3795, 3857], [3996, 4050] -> 1.44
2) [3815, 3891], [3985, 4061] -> 1.41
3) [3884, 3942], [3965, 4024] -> 1.21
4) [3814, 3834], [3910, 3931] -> 1.21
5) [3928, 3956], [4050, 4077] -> 1.38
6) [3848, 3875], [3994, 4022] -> 1.23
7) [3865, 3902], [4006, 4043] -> 1.39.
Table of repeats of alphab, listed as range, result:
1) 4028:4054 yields 28.6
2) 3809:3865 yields 12.8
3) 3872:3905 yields 18.2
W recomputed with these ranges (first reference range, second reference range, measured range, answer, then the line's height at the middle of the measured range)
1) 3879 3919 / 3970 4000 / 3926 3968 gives 0.12 mag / 28.6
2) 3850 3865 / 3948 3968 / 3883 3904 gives 0.14 mag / 28.3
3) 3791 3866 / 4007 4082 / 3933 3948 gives 0.23 mag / 30.5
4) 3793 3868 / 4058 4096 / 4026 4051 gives -0.07 mag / 33.2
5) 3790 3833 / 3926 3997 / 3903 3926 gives -0.15 mag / 26.5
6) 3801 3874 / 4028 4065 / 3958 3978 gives 0.32 mag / 31.8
